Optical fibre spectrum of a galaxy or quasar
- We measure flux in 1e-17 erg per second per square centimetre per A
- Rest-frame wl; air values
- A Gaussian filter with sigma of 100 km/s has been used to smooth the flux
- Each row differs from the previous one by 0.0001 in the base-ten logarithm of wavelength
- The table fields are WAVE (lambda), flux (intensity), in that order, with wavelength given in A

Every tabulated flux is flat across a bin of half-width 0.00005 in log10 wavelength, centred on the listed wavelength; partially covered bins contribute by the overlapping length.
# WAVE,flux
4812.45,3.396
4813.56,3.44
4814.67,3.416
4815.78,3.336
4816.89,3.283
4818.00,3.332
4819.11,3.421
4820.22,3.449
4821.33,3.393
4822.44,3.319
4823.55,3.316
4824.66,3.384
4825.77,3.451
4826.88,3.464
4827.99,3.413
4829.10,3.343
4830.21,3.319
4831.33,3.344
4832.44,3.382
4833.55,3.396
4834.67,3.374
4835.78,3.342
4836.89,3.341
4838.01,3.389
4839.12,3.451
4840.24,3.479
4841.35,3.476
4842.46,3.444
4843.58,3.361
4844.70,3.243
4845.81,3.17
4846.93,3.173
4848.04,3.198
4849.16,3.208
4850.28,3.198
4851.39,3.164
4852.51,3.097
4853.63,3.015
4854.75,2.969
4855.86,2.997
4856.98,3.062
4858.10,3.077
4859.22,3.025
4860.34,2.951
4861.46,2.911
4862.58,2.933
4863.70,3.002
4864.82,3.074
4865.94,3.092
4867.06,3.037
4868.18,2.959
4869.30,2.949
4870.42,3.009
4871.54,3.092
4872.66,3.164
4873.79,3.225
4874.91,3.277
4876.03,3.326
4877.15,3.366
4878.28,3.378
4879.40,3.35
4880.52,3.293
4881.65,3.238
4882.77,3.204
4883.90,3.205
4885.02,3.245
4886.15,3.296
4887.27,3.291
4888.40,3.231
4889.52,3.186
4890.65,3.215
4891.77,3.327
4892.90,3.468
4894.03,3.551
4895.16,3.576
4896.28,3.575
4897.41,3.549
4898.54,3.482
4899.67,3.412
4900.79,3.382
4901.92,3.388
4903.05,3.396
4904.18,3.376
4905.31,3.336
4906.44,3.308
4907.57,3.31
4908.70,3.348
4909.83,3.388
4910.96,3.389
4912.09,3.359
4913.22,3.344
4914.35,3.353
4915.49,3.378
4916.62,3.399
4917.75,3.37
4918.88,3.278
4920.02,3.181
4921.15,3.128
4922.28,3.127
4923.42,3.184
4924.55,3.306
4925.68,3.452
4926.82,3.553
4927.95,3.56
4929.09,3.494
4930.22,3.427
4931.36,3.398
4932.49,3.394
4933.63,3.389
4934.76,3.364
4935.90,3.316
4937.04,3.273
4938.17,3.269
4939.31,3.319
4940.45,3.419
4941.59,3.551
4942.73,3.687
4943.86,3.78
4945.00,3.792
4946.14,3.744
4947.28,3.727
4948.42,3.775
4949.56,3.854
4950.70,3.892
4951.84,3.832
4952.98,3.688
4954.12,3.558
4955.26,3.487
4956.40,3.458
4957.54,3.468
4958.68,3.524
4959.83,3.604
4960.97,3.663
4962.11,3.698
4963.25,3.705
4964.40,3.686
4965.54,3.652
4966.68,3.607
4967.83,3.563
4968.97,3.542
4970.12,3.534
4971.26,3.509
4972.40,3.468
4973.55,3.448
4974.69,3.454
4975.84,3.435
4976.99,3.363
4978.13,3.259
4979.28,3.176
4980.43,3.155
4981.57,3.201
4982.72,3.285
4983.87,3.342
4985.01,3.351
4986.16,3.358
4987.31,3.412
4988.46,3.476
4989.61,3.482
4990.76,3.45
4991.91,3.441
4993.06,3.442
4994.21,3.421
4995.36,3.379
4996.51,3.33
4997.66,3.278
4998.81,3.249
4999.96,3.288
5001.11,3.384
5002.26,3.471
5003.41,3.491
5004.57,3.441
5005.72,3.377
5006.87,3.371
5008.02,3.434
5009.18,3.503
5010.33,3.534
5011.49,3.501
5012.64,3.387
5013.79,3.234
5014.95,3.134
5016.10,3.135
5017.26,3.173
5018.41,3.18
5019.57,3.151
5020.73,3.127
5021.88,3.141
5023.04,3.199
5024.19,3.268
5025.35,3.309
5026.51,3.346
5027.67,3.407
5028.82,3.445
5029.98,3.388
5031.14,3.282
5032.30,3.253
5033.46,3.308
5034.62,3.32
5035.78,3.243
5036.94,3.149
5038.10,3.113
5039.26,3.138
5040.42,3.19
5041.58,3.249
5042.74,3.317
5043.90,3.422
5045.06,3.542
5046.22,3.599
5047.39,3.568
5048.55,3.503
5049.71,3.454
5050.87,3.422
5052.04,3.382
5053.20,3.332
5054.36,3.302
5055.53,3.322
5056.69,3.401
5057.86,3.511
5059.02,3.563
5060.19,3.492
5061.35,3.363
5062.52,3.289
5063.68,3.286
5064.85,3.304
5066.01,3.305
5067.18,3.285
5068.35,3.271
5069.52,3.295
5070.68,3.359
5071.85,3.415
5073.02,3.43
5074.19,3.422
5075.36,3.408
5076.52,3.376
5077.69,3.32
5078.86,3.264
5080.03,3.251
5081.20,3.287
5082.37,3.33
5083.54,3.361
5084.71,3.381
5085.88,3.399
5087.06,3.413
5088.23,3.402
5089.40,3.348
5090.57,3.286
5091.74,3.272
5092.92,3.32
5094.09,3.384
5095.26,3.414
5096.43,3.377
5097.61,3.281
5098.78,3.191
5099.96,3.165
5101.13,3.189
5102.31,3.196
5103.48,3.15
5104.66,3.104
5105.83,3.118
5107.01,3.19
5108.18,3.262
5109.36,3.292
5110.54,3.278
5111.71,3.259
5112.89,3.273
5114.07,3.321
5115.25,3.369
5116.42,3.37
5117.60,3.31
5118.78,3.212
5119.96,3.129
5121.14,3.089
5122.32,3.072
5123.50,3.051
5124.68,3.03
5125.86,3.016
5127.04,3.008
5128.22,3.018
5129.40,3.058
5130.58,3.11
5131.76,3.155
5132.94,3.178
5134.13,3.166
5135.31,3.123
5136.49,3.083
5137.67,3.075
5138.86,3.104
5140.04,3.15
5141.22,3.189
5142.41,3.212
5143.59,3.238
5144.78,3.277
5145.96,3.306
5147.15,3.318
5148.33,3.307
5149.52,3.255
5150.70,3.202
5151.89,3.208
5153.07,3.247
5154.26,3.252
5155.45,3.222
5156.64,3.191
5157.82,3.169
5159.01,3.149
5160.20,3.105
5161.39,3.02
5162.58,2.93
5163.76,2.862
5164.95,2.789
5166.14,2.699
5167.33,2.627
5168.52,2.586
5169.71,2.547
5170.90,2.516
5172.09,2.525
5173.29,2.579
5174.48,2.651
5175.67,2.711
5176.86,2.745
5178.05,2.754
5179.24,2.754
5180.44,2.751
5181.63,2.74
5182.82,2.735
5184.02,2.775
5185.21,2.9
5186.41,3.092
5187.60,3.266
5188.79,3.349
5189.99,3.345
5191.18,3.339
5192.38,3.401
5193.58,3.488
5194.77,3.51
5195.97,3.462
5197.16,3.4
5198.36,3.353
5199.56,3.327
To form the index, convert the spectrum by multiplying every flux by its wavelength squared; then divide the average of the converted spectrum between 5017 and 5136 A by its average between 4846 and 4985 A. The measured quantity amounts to 1.0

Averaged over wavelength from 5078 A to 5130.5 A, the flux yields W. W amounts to 3.24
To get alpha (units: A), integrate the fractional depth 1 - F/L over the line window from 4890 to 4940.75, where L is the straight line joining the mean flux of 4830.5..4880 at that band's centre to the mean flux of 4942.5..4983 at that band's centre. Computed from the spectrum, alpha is 0.40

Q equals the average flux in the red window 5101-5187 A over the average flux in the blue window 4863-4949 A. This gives 0.9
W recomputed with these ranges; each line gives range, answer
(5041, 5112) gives 3.34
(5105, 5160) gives 3.19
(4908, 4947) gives 3.41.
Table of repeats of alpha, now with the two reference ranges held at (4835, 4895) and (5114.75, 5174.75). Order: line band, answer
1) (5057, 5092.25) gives -3.0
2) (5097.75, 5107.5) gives -0.3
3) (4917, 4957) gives -4.0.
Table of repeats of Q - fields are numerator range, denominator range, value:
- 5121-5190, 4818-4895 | 0.93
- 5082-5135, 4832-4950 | 0.97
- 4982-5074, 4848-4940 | 1.03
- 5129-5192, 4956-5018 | 0.88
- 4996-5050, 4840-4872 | 1.07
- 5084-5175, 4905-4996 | 0.91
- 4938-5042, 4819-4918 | 1.04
